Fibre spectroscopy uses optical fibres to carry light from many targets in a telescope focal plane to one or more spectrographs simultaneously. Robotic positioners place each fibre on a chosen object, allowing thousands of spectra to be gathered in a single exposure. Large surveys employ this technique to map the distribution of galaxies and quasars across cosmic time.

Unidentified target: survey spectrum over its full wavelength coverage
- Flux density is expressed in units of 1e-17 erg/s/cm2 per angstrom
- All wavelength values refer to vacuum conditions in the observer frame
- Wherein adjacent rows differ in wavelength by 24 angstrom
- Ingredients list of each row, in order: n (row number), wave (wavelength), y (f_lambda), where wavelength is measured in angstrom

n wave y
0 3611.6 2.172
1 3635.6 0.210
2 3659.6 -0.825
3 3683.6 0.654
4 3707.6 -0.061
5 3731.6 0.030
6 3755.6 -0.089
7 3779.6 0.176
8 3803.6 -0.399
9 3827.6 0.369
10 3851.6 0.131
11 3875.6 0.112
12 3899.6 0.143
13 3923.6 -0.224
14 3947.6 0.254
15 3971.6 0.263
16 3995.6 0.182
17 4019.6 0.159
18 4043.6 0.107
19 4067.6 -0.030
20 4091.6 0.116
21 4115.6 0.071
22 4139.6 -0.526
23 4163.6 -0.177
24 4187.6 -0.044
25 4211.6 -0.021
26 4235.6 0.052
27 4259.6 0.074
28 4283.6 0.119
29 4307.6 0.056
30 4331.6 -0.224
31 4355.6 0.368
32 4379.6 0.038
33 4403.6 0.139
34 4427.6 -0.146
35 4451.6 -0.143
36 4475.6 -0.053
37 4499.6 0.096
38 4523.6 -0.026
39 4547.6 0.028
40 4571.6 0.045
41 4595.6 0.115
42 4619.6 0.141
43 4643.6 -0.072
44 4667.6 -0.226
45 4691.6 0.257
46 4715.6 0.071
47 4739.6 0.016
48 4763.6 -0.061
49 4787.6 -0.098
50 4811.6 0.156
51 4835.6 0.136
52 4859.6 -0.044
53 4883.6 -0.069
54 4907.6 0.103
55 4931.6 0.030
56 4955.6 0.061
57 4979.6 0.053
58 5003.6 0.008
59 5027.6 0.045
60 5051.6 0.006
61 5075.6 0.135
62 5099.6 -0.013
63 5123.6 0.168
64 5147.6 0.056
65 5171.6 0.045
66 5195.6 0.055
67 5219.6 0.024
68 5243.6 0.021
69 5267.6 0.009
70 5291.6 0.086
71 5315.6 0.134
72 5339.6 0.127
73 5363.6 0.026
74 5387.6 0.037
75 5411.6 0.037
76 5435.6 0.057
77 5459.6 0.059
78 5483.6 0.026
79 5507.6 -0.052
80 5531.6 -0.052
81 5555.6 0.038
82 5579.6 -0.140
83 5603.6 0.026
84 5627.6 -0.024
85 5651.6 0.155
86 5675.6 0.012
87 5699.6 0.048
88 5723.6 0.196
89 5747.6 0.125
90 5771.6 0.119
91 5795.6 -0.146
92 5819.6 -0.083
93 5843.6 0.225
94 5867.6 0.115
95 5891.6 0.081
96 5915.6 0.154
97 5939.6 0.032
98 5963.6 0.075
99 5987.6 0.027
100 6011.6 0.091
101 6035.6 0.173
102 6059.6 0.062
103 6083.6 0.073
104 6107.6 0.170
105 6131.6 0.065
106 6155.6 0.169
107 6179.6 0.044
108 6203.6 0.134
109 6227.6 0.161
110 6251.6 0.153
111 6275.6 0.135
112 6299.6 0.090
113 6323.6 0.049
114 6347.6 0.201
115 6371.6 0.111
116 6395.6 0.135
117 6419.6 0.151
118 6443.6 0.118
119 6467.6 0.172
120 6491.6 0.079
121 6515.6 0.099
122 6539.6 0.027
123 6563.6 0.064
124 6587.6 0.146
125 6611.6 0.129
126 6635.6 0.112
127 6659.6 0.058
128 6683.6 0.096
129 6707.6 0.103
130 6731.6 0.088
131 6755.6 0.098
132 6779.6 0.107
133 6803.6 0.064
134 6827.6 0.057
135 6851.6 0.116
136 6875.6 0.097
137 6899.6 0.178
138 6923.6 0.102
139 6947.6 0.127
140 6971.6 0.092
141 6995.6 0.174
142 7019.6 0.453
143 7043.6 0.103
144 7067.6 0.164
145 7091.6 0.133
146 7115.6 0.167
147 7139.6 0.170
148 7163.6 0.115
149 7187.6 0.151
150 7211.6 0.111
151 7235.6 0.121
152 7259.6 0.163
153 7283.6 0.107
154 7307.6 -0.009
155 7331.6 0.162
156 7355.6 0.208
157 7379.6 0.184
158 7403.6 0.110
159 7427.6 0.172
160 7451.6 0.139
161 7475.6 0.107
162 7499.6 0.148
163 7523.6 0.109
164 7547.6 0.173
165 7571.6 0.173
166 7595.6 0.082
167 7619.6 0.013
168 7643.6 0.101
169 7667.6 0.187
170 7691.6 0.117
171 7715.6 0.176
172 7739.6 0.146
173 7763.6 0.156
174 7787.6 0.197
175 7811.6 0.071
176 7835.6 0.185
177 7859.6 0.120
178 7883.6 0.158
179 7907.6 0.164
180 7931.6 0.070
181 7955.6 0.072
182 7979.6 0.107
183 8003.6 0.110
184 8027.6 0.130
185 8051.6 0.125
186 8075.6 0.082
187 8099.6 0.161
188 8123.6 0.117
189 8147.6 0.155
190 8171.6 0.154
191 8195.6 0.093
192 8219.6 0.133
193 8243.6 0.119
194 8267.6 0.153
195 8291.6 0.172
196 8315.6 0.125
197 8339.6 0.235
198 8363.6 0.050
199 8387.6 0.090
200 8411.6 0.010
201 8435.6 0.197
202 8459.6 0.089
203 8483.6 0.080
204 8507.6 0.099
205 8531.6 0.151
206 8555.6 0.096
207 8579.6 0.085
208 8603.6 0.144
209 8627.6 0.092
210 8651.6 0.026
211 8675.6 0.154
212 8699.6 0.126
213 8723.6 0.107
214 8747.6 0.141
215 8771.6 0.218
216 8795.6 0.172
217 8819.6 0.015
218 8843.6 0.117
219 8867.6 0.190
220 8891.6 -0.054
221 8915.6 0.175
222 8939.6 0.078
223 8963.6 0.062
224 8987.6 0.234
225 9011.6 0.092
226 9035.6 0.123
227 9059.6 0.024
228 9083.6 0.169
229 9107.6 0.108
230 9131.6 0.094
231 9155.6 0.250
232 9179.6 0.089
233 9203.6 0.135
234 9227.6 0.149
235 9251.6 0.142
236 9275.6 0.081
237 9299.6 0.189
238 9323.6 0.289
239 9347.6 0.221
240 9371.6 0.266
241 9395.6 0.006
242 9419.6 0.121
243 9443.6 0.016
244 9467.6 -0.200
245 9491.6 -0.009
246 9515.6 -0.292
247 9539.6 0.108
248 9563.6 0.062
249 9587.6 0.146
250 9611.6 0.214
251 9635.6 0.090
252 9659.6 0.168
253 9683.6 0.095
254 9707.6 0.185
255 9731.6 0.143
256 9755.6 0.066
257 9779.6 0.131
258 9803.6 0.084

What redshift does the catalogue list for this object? 0.88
